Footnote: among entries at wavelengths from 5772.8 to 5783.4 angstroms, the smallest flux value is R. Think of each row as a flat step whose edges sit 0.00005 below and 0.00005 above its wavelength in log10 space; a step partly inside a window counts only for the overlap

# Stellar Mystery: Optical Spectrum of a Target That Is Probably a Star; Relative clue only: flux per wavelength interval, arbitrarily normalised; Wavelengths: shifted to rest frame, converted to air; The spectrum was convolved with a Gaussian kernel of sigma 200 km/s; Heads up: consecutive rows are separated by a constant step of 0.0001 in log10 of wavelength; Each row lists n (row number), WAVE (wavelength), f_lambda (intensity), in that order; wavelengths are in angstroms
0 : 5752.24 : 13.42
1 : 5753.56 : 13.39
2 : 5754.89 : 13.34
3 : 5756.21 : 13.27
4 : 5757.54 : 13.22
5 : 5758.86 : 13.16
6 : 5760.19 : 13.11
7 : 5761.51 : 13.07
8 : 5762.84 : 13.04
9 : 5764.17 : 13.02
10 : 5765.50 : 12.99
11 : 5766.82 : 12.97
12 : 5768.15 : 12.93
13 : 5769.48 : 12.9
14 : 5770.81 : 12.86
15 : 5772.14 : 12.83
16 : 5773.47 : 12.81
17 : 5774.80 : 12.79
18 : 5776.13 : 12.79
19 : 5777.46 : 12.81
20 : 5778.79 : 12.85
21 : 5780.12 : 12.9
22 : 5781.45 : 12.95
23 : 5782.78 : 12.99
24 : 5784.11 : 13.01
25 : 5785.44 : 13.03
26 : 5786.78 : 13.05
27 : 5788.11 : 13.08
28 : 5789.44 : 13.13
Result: 12.79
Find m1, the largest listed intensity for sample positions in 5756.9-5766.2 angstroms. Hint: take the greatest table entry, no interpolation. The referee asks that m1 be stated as 13.22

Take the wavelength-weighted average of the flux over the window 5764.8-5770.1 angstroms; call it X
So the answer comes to 13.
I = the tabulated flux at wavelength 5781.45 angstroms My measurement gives 12.95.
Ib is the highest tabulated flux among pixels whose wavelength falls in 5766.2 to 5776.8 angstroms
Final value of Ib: 12.97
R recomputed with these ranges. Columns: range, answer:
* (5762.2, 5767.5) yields 12.97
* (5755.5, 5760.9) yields 13.11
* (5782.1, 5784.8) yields 12.99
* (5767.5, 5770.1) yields 12.9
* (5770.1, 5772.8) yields 12.83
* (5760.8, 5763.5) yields 13.04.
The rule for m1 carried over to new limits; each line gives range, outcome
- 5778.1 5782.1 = 12.95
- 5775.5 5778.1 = 12.81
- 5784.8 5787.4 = 13.05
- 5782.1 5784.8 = 13.01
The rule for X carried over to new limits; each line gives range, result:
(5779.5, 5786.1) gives 13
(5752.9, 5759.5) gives 13.3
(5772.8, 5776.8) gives 12.8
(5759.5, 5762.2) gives 13.1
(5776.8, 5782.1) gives 12.9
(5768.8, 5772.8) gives 12.9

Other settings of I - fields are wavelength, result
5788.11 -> 13.08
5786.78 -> 13.05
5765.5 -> 12.99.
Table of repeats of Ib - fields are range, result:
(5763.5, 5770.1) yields 13.02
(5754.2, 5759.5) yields 13.34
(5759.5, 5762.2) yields 13.11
